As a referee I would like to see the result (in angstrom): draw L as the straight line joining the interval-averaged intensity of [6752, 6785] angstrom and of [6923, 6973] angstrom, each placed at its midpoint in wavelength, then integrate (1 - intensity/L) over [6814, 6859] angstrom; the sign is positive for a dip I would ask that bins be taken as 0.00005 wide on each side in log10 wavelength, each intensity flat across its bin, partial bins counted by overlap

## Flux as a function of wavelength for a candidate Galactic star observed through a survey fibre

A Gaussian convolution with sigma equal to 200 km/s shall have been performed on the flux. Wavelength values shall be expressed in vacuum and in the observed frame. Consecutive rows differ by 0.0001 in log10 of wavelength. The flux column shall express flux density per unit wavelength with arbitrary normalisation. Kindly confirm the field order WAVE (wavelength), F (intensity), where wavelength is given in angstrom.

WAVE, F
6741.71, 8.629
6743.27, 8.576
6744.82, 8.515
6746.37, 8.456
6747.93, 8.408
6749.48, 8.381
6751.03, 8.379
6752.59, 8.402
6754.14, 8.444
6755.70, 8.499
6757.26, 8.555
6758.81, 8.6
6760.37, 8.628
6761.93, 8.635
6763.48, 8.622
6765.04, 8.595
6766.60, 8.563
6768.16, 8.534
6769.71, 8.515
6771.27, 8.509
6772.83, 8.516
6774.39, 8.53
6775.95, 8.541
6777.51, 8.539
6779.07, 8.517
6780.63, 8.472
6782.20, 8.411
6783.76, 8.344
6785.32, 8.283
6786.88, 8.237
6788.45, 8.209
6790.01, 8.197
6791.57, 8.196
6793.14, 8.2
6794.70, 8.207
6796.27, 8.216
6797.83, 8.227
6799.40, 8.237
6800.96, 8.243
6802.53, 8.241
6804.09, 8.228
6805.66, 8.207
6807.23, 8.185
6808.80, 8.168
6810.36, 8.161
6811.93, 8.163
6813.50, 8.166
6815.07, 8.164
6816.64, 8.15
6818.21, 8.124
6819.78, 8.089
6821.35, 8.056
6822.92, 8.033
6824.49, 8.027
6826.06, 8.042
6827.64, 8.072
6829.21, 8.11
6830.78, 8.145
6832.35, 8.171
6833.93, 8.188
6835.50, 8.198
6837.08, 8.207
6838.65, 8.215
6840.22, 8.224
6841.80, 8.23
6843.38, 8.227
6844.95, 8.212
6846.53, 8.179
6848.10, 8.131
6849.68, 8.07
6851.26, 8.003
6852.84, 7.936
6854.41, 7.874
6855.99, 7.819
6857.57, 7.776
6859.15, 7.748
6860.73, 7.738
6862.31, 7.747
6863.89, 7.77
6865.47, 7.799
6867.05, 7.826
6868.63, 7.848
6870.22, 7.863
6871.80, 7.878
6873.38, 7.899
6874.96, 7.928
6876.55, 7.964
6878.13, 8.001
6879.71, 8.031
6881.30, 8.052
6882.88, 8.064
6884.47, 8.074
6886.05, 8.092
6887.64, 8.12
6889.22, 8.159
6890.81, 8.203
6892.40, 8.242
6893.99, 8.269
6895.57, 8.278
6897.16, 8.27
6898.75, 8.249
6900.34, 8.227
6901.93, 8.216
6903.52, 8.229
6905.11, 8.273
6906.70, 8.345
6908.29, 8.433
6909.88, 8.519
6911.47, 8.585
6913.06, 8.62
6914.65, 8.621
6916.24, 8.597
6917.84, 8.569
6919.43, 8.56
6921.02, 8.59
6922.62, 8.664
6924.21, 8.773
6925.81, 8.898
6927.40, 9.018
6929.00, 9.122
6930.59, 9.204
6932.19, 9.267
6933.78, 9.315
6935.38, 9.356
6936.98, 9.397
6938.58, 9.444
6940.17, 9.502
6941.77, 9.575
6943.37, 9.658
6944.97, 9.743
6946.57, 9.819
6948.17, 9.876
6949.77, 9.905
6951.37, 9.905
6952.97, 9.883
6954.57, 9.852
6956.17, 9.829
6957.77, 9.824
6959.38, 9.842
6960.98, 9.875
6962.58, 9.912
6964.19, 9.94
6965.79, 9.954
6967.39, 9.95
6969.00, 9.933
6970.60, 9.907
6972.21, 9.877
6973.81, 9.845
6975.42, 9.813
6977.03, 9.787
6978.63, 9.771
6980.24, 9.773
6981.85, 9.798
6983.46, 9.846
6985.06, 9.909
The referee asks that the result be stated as 4.2 angstrom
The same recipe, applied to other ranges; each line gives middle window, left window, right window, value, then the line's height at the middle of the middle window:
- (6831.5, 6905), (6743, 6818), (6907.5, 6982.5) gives 7.2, 8.93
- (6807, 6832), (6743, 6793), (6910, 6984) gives 1.8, 8.75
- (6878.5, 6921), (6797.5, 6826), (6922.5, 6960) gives 3.6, 9.07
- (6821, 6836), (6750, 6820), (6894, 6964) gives 0.8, 8.57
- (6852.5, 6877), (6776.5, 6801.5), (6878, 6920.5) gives 1.4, 8.3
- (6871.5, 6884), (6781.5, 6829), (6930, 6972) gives 1.3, 8.95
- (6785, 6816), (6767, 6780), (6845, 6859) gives 0.5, 8.34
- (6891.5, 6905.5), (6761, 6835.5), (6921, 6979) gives 1.4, 9.15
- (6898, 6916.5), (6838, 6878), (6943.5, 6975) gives 1.0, 8.89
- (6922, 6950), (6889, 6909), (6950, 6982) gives -0.6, 9.15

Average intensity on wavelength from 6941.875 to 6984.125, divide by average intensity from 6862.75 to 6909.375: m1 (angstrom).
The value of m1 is 1.2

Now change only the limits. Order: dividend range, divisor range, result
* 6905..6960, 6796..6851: 1.13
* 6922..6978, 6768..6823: 1.16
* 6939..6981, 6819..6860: 1.22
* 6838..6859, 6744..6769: 0.95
